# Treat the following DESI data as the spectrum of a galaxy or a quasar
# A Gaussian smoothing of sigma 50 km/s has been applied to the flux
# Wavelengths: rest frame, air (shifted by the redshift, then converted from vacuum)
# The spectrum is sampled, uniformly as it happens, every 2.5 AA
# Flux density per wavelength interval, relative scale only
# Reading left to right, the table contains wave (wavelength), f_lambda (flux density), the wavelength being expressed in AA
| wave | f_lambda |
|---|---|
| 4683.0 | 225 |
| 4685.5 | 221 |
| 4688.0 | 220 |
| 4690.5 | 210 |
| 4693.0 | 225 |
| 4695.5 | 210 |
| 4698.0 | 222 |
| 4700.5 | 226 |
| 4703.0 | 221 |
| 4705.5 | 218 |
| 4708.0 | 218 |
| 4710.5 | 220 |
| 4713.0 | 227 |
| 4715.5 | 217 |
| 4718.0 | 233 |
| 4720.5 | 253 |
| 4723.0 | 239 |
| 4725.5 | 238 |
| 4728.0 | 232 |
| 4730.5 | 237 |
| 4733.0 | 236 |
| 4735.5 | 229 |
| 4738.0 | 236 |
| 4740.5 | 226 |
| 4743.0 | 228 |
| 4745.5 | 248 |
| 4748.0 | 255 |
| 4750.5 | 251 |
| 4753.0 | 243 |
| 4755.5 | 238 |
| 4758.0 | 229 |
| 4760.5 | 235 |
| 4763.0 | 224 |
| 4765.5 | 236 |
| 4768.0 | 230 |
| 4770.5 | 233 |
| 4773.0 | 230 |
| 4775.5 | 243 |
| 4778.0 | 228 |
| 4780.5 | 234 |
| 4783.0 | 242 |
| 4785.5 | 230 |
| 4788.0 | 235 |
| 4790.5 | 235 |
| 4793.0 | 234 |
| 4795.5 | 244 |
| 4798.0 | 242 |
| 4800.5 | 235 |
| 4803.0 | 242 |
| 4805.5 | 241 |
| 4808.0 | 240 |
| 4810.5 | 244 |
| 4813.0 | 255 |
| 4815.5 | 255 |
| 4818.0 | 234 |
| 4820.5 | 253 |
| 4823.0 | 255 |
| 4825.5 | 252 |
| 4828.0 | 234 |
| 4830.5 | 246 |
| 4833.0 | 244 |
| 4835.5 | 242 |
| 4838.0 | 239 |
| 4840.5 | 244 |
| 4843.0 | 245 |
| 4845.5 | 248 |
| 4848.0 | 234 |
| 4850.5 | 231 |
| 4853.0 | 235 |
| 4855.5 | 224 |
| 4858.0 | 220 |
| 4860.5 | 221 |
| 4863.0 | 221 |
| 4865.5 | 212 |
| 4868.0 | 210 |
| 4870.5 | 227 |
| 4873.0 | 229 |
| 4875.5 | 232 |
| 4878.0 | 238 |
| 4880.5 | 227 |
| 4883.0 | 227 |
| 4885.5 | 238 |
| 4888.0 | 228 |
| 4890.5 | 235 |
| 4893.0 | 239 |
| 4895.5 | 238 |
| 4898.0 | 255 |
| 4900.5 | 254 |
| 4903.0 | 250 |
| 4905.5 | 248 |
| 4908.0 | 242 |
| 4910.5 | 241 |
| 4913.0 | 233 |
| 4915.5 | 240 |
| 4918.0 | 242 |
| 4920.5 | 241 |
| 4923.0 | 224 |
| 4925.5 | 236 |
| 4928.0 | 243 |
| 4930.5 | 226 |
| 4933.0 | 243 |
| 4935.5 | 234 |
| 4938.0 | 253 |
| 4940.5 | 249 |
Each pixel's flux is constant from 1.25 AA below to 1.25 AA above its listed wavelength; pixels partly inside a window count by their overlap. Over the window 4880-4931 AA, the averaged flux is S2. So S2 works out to 239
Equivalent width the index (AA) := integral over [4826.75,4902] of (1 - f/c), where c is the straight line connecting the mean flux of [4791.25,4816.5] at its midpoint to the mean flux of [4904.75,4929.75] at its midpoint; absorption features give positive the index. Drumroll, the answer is 2.1 AA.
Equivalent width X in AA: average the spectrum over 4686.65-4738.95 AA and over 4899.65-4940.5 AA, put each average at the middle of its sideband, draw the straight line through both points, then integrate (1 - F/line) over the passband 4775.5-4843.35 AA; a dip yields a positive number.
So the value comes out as -2.39 AA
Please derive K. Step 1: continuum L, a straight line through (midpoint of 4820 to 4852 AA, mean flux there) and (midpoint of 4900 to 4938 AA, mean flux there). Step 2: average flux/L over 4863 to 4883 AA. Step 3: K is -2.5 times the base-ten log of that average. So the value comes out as 0.08 mag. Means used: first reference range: 243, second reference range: 240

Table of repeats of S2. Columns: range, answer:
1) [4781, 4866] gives 239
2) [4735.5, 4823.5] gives 239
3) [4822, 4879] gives 234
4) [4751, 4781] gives 234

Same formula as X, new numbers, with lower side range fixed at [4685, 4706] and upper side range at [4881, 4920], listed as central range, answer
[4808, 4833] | -1.60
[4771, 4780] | -0.24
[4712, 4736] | -1.32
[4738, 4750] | -0.82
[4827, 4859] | -0.42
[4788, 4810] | -0.87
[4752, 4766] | -0.51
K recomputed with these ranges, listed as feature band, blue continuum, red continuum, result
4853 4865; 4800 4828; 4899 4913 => 0.109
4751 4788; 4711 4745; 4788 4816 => 0.017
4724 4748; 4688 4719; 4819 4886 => -0.057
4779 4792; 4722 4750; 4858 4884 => -0.012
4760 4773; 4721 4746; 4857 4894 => 0.009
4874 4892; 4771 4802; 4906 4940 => 0.027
